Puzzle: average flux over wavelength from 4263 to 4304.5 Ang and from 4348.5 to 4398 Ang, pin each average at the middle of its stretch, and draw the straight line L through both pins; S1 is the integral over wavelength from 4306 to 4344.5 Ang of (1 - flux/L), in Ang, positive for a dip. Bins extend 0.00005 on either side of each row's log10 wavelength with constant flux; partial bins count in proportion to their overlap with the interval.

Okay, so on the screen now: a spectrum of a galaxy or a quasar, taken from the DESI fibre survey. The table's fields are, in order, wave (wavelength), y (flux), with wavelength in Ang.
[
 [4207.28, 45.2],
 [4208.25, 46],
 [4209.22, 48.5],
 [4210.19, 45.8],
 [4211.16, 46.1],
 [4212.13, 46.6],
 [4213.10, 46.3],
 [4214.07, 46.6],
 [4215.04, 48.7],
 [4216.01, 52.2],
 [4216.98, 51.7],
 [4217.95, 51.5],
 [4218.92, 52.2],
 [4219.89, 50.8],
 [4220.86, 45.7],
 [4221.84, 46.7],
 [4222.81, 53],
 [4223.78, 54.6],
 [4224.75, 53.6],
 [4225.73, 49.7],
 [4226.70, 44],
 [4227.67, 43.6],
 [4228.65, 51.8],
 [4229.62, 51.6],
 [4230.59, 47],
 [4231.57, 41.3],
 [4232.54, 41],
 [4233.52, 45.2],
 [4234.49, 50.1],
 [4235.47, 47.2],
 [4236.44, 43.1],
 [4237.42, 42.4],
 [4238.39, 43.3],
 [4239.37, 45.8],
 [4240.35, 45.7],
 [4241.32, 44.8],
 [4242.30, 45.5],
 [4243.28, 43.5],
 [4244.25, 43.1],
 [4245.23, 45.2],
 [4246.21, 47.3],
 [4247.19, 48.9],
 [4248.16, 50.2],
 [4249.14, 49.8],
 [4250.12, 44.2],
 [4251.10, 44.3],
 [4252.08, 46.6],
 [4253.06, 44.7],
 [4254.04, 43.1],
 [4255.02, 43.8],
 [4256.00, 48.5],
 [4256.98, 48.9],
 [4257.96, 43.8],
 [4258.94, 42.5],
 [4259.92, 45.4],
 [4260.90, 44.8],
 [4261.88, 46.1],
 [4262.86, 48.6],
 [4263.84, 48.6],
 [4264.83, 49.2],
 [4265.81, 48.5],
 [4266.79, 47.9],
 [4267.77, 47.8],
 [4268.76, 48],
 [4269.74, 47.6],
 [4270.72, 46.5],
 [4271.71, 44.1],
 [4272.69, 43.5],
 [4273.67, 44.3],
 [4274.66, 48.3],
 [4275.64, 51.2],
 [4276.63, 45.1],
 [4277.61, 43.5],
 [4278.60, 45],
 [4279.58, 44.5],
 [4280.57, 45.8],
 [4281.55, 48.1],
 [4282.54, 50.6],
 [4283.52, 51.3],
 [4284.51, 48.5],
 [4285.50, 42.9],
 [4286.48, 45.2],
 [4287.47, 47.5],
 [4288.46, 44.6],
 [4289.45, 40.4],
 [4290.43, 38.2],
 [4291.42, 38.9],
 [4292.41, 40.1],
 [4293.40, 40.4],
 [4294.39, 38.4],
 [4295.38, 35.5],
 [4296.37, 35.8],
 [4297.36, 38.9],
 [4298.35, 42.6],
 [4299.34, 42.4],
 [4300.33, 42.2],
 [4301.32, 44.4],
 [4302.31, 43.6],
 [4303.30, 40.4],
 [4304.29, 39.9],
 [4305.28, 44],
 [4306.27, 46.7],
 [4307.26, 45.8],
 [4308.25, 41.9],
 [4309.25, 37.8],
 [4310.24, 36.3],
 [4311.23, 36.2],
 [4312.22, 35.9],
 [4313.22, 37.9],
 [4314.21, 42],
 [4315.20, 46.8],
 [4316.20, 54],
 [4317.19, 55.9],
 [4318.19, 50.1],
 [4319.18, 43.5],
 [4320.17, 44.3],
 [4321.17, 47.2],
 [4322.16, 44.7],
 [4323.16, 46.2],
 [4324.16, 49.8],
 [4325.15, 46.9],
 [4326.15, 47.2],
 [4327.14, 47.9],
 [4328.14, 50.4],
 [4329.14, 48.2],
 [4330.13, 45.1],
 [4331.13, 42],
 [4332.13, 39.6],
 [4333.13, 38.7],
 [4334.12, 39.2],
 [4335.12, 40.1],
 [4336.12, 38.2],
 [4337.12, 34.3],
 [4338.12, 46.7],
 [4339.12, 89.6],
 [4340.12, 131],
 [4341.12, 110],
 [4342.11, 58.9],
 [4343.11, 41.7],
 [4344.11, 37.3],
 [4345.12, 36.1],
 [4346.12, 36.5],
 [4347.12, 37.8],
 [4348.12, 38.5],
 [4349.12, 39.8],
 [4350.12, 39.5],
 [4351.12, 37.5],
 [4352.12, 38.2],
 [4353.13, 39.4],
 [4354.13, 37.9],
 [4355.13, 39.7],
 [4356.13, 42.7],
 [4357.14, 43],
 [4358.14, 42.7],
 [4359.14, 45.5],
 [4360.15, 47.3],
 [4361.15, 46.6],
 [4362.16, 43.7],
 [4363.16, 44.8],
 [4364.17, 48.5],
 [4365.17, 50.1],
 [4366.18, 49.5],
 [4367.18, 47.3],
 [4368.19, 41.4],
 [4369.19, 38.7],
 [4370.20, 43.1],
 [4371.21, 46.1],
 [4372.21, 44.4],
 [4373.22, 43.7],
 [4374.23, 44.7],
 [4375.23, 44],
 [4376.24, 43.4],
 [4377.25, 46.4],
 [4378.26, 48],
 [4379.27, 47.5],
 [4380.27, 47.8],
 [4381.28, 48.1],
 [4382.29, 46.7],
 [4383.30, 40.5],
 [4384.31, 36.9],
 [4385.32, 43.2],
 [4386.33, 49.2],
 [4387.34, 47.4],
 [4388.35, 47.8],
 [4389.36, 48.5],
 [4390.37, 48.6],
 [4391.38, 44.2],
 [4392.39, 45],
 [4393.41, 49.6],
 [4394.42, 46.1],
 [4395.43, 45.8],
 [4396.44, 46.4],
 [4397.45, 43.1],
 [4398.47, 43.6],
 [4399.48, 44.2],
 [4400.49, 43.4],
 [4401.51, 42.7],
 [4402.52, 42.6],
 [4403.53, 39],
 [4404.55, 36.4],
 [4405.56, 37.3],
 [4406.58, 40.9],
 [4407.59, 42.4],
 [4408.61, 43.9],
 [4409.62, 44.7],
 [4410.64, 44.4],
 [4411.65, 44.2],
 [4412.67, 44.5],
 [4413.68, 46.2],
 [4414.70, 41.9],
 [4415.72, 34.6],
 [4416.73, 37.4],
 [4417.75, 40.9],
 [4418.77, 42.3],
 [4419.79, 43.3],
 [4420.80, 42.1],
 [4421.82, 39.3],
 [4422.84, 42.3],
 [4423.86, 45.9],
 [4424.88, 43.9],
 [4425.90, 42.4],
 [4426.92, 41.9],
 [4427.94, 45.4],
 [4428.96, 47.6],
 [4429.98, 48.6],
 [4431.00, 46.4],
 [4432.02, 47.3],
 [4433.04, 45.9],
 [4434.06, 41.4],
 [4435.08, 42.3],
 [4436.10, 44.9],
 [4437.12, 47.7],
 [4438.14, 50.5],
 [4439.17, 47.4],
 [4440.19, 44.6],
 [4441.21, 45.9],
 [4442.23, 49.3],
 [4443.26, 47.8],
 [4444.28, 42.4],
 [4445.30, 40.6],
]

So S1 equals -4.1 Ang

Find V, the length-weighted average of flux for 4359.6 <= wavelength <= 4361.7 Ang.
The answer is 46.7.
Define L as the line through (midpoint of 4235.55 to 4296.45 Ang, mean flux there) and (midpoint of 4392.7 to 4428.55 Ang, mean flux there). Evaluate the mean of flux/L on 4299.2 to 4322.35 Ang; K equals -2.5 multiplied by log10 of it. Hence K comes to 0.02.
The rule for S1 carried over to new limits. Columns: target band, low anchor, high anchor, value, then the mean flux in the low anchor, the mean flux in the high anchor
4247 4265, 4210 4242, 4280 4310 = -0.3 Ang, 47.6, 42.7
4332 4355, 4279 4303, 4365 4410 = -2.7 Ang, 42.9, 44.5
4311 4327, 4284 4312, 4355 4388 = -1.3 Ang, 41.4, 45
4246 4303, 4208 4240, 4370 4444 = 2.2 Ang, 47.7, 44.4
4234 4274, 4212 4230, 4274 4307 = 0.5 Ang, 49.6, 43.5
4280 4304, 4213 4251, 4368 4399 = 1.9 Ang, 47.4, 45.2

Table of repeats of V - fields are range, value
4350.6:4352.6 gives 37.9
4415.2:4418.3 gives 37.7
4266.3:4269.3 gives 47.9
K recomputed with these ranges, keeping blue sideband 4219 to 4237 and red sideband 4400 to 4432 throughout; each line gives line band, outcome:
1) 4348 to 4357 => 0.13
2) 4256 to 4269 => 0.00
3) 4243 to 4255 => 0.03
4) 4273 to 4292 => 0.02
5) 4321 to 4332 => -0.04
